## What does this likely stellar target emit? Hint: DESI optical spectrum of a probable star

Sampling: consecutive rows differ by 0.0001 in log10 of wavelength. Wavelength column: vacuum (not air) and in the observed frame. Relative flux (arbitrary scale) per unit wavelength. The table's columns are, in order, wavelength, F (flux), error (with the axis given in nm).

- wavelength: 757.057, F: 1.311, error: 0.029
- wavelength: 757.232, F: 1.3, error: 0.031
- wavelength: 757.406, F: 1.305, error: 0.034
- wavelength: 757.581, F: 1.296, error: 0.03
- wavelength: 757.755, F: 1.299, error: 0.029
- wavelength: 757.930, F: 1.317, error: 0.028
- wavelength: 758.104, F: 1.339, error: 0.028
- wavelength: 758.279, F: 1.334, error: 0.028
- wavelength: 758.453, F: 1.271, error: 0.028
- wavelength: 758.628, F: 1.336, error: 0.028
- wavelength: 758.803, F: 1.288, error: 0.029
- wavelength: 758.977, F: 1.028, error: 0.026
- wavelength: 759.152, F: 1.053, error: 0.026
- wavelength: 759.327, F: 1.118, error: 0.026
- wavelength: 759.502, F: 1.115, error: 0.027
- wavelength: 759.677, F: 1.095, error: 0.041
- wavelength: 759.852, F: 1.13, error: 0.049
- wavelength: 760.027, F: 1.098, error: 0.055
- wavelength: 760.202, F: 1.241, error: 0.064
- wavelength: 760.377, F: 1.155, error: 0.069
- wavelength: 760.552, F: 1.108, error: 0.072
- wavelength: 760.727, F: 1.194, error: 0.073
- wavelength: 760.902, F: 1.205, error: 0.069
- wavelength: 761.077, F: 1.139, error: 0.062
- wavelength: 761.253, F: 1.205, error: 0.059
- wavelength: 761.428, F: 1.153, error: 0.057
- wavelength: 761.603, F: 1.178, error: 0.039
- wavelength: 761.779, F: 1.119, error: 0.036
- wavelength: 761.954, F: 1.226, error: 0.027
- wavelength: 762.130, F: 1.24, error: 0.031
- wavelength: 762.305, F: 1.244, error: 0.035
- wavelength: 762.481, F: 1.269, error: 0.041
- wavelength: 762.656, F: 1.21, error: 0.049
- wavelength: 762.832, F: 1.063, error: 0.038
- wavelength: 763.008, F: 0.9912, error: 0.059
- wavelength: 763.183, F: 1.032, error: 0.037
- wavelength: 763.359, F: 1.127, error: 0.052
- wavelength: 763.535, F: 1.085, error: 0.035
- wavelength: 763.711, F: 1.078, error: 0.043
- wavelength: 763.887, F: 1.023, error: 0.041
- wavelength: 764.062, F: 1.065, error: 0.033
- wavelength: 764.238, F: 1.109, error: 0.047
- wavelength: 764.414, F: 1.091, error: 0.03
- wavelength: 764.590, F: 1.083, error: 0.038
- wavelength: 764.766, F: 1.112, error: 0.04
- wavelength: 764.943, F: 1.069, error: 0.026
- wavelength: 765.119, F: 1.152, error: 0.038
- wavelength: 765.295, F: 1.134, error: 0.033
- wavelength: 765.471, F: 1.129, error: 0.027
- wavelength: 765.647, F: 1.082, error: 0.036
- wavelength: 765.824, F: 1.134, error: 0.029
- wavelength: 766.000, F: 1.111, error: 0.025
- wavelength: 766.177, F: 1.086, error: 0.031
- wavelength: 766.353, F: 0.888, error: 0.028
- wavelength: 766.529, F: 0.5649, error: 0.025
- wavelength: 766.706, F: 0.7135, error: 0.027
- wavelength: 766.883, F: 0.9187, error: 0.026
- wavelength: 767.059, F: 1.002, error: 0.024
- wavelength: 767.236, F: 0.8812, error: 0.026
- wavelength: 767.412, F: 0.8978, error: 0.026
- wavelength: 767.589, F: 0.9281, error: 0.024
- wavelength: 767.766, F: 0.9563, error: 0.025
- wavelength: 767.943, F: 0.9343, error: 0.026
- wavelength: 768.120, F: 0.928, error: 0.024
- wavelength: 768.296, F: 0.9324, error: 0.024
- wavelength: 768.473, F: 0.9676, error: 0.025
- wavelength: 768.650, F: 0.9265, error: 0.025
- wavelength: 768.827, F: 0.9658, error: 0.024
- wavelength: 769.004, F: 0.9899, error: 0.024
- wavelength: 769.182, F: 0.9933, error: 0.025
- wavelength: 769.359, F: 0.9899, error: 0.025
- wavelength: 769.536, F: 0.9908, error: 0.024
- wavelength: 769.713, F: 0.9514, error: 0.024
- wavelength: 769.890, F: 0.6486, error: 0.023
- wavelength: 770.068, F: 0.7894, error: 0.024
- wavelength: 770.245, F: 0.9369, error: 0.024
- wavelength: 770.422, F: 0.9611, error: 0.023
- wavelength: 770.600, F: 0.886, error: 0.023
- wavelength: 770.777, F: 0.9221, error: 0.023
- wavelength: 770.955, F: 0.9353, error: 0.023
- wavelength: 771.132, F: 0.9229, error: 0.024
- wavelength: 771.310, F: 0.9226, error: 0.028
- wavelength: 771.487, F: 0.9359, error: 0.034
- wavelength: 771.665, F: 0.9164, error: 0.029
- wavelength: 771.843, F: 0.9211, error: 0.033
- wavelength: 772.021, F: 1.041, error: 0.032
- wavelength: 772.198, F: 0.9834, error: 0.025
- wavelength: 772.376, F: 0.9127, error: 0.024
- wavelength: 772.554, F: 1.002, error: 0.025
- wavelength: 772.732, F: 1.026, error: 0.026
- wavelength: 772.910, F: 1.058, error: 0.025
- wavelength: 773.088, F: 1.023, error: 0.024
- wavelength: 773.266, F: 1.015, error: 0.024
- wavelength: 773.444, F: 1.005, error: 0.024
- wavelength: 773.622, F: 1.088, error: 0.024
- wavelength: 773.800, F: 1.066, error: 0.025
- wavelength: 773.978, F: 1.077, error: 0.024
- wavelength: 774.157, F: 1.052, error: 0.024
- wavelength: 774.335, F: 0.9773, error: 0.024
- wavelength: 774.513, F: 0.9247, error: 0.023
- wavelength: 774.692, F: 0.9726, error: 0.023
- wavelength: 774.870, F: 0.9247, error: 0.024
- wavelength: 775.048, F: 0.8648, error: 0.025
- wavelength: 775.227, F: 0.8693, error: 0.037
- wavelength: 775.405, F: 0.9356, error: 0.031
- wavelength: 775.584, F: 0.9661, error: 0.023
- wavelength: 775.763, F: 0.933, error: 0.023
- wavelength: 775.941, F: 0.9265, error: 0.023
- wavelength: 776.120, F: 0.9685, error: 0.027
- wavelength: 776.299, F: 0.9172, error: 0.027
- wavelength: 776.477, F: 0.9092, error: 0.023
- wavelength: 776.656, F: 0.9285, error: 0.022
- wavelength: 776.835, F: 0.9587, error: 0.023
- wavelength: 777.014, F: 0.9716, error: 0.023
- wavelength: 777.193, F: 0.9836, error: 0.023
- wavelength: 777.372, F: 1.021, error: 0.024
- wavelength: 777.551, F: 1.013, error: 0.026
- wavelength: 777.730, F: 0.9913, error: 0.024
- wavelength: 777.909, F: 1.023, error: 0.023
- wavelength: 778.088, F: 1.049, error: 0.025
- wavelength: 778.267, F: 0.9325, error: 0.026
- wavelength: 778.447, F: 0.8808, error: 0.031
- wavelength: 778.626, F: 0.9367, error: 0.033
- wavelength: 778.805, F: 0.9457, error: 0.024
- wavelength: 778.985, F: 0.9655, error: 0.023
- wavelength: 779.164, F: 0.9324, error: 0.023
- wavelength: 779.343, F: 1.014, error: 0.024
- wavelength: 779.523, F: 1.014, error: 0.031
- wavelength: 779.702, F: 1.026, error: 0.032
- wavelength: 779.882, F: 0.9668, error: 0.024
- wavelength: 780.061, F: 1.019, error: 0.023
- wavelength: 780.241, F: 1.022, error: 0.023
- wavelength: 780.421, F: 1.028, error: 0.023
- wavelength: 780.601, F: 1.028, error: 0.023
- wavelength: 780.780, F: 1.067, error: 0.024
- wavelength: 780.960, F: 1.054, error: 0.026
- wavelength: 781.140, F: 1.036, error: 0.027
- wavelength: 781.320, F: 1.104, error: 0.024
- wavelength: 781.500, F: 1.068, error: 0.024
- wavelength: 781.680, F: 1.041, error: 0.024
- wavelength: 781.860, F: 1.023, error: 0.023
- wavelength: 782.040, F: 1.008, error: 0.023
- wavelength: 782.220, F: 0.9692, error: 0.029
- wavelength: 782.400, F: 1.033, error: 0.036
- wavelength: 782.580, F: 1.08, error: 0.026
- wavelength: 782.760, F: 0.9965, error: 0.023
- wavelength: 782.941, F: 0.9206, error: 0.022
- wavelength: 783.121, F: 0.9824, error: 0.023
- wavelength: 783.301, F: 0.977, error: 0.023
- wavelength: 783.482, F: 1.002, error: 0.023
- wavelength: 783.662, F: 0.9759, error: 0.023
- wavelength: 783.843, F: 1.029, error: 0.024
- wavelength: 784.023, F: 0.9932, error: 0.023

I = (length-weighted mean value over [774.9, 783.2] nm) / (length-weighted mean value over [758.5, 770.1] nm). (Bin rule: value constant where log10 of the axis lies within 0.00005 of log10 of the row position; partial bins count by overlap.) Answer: 0.9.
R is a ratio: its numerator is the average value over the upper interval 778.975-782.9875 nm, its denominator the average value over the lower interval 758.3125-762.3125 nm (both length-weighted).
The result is 0.9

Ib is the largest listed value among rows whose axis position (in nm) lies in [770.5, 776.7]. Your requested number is 1.088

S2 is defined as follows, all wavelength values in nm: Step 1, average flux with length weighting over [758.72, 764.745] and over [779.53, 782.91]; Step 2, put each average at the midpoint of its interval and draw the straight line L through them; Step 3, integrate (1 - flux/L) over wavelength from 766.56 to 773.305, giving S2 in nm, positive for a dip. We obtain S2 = 0.96 nm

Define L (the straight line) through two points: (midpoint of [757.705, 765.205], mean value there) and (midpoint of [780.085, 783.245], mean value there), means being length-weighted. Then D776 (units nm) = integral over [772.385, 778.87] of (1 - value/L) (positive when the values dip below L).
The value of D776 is 0.55 nm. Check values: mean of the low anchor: 1.16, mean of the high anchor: 1.03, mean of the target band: 0.975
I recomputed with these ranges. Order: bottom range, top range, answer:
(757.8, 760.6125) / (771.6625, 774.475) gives 0.85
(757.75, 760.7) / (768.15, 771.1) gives 0.78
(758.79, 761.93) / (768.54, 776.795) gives 0.83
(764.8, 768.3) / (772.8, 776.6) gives 1.00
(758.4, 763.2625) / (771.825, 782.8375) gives 0.86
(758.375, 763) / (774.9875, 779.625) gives 0.82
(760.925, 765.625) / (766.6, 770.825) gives 0.81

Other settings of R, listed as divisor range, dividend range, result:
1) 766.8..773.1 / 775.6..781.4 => 1.05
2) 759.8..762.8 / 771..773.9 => 0.84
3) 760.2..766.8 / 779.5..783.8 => 0.93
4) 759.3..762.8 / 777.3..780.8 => 0.85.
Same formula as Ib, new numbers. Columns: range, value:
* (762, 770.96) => 1.269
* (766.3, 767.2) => 1.002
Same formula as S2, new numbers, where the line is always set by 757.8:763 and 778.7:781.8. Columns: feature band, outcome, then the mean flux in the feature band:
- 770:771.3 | 0.22 nm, 0.911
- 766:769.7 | 0.64 nm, 0.928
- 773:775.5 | 0.20 nm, 0.985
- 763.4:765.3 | 0.10 nm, 1.09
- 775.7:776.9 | 0.13 nm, 0.934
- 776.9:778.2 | 0.05 nm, 1.01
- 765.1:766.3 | 0.03 nm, 1.11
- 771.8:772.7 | 0.09 nm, 0.978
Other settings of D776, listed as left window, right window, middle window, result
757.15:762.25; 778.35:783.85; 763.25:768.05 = 0.57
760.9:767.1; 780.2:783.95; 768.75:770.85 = 0.29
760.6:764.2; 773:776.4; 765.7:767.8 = 0.31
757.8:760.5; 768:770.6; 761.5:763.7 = -0.08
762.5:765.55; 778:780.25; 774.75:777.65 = 0.16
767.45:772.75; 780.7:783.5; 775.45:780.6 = 0.10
